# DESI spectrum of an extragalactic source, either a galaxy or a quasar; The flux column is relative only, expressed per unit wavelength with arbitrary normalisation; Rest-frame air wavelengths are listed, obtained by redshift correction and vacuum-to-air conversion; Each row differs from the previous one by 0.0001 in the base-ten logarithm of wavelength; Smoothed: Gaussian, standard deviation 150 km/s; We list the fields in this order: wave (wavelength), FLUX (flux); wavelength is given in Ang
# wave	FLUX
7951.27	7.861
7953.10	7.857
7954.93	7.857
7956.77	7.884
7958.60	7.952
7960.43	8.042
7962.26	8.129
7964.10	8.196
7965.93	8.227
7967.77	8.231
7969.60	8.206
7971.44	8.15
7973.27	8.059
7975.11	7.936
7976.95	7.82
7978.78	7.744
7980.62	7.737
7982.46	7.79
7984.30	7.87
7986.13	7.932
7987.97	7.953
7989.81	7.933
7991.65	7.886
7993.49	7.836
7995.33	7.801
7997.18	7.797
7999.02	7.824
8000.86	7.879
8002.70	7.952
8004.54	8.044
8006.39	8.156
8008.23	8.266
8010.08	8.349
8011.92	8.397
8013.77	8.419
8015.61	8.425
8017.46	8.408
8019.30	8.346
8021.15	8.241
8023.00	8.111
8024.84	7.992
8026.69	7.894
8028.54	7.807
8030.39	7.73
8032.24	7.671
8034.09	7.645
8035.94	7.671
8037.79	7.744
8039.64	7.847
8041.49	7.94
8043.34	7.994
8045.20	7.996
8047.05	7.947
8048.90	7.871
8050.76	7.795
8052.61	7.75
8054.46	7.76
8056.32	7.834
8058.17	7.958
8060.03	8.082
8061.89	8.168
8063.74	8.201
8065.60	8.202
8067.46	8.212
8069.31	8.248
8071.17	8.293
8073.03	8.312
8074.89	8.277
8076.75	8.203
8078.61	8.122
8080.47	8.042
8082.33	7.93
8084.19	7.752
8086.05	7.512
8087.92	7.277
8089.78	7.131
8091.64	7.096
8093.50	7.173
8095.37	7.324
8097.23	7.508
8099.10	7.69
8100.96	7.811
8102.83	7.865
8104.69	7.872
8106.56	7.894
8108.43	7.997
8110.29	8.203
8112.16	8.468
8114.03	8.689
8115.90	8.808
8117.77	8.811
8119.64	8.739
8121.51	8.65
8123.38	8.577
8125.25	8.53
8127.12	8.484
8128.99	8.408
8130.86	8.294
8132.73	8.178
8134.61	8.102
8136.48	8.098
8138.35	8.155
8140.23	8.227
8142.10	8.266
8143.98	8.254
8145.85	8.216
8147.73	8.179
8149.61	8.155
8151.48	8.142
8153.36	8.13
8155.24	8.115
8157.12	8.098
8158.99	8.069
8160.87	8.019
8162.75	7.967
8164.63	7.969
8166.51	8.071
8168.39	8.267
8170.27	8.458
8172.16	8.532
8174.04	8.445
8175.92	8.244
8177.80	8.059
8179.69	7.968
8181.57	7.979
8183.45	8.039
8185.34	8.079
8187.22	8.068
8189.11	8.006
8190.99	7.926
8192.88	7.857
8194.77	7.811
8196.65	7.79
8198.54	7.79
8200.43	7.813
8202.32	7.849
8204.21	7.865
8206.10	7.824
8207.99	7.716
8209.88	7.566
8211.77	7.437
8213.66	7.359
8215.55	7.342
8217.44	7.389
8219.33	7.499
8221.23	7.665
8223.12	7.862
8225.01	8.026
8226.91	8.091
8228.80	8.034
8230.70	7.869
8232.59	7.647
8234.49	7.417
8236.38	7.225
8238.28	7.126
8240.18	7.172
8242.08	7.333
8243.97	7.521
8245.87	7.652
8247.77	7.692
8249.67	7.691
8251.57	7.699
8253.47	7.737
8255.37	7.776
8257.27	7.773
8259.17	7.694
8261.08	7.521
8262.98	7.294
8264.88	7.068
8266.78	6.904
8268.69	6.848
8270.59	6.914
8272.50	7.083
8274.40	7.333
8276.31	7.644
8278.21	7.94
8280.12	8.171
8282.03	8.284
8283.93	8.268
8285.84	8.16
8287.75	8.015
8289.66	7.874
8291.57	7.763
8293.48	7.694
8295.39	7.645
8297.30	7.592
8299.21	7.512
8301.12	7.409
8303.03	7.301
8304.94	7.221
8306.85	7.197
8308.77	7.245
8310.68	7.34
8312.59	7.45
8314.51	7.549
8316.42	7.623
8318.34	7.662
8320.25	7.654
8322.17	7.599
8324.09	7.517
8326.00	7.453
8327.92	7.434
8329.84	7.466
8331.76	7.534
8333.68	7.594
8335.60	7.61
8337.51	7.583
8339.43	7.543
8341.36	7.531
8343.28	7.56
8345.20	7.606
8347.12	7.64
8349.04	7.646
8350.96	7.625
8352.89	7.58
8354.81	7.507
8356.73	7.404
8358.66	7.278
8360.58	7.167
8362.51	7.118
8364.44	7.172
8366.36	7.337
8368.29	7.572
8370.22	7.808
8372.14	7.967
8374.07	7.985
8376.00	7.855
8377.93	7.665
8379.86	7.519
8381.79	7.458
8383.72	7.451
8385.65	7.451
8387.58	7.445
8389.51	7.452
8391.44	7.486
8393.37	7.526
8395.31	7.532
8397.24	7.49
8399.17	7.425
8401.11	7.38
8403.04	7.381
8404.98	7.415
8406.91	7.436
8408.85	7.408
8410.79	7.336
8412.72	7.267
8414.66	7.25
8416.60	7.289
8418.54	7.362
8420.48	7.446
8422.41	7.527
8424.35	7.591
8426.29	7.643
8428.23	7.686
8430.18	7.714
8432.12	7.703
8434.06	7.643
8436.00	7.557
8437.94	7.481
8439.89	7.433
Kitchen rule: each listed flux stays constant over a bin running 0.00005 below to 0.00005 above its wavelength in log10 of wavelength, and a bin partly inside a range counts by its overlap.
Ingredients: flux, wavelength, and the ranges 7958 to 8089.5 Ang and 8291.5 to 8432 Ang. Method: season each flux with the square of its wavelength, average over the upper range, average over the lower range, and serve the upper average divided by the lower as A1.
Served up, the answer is 1.0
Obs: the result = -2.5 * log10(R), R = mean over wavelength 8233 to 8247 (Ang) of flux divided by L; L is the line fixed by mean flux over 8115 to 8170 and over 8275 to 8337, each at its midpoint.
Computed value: 0.08 mag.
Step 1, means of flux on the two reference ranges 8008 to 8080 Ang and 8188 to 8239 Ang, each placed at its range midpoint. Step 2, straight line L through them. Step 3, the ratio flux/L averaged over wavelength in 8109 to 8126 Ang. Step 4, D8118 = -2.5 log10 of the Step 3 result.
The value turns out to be -0.092 mag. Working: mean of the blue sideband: 8.05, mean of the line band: 8.6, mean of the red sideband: 7.7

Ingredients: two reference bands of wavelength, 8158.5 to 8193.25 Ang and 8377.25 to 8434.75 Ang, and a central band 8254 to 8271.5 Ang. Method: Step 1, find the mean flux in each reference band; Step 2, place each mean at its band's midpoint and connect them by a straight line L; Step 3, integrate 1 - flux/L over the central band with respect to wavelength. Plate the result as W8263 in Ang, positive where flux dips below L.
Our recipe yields 1.2 Ang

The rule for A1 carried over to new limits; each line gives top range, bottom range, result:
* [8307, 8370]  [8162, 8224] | 0.98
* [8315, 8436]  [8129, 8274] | 1.00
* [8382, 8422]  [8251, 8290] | 1.01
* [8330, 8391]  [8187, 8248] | 1.02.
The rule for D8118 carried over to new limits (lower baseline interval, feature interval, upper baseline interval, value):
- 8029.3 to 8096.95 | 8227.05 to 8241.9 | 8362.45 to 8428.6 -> 0.02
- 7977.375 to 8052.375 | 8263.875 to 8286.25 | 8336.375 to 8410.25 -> 0.01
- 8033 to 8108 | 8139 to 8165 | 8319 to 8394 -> -0.05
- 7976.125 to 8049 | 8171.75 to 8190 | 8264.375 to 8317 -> -0.06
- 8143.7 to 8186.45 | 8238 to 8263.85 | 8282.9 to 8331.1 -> 0.04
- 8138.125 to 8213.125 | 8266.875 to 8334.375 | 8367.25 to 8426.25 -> 0.02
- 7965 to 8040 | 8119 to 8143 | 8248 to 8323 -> -0.08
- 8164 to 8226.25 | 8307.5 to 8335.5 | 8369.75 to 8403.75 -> 0.03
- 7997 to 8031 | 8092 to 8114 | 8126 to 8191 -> 0.04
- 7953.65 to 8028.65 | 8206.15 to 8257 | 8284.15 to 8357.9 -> 0.01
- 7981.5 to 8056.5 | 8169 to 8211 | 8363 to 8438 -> -0.03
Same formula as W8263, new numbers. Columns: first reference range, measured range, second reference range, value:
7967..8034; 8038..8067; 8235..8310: -0.1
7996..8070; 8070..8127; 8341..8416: -0.8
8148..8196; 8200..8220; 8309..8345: 0.9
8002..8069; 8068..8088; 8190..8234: -0.2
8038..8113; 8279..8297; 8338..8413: -0.8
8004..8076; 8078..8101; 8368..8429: 1.2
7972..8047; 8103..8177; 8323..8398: -4.4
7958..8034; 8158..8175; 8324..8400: -0.9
